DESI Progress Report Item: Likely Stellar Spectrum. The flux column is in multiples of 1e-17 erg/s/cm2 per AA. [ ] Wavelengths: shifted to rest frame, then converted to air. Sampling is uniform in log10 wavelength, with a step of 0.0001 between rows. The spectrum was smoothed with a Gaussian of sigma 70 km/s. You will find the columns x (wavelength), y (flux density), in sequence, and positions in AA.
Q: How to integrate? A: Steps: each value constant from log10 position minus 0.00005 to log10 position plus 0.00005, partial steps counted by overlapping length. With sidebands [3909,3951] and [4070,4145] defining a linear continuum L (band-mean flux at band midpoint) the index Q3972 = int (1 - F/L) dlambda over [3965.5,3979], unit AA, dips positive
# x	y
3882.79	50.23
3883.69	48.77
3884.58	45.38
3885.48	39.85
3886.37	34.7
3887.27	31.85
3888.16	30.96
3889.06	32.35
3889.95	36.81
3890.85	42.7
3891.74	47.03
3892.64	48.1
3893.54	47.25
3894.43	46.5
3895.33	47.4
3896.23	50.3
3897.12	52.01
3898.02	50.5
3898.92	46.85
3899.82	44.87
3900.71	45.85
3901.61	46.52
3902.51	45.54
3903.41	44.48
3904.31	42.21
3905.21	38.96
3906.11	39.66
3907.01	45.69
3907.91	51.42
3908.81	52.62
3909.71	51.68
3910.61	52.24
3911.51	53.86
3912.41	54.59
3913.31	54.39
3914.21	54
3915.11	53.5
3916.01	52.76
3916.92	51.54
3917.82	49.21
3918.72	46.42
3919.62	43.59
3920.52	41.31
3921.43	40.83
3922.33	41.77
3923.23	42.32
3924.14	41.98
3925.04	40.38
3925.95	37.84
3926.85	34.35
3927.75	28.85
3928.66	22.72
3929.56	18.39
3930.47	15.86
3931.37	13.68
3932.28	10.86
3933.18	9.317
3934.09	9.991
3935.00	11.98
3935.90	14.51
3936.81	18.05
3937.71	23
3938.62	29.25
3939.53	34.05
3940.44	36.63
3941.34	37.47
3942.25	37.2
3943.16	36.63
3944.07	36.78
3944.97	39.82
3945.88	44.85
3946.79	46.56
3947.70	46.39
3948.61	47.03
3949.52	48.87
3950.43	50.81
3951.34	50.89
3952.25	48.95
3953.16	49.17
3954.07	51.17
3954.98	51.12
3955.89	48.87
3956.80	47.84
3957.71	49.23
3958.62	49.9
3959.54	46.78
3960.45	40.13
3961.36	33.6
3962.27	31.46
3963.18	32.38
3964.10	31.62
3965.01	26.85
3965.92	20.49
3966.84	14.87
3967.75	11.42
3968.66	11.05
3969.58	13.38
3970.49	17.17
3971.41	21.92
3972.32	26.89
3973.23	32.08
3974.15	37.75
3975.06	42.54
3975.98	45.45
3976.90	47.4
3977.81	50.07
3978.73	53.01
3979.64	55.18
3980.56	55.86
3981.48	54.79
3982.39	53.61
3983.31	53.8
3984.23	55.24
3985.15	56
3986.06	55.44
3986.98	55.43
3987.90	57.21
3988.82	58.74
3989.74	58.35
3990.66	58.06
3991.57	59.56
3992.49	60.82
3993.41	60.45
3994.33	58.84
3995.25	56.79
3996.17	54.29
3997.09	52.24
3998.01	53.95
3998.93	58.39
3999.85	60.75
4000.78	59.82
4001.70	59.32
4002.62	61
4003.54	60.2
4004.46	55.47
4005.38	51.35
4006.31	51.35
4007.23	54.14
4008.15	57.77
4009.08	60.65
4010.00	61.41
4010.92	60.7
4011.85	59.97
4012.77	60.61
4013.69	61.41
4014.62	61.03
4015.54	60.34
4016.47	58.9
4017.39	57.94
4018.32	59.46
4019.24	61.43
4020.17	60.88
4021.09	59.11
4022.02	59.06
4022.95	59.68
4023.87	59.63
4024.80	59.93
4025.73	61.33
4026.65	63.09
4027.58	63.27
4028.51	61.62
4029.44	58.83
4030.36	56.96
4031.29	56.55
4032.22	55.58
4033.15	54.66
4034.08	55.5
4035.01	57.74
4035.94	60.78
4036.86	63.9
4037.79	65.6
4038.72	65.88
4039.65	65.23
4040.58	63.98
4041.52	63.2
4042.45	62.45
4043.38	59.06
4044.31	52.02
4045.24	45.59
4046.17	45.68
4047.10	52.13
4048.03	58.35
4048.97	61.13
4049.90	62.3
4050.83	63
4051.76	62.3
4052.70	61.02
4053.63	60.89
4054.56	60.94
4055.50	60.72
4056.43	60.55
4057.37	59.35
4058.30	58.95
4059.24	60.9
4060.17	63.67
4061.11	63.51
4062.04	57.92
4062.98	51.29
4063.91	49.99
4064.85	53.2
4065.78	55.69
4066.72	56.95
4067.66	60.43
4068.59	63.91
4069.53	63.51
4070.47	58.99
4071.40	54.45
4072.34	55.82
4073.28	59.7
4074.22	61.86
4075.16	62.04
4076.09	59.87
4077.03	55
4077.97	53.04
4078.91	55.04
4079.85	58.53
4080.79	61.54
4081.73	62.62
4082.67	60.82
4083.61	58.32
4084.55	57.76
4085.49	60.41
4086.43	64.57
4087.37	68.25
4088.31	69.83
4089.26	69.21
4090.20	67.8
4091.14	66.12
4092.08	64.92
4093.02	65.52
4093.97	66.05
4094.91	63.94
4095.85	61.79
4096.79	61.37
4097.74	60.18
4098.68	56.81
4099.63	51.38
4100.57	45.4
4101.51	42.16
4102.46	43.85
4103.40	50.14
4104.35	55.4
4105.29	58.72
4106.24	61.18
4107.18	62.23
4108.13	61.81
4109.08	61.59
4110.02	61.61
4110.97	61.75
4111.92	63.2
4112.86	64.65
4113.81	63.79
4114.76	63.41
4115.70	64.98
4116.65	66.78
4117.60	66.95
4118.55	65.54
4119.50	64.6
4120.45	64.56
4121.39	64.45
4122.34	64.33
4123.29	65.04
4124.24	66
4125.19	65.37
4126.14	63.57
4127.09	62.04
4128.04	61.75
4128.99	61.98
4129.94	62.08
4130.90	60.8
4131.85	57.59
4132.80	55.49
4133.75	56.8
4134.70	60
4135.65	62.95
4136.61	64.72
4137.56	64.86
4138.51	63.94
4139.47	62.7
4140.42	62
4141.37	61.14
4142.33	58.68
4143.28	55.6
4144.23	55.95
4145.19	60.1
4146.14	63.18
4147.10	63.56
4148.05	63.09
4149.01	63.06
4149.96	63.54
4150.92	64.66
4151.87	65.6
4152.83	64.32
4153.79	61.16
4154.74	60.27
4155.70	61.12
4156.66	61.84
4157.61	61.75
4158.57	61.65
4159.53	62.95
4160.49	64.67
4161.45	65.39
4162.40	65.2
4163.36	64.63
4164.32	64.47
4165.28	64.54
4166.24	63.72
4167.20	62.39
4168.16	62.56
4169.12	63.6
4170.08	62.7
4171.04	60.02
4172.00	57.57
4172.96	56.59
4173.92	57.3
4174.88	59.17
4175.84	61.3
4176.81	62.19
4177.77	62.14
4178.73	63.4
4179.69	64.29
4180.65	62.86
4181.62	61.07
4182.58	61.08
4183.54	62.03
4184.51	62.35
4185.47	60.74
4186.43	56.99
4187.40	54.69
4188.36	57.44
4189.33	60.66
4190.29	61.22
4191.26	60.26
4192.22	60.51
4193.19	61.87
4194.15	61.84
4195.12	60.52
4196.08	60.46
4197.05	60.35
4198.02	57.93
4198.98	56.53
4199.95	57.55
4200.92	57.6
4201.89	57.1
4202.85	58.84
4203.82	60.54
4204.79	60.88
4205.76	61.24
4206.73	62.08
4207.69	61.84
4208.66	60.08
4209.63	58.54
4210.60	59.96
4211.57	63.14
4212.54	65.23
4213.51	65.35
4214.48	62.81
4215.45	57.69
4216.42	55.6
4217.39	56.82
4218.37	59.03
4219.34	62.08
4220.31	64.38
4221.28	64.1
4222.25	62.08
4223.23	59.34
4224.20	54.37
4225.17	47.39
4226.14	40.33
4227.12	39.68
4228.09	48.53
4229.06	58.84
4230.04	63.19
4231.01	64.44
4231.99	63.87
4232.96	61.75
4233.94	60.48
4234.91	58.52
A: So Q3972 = 4.29 AA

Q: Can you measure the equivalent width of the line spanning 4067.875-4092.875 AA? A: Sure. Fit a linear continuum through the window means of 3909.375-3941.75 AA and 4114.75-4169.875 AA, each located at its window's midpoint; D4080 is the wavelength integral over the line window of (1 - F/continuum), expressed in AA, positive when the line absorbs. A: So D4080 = -2.93 AA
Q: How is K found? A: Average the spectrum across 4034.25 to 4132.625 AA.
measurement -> 60.3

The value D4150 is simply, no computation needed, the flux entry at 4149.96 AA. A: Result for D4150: 63.54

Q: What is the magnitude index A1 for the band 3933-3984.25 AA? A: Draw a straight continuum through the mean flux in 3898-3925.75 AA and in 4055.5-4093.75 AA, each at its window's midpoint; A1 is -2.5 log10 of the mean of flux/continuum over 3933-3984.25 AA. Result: 0.340 mag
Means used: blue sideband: 47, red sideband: 60.3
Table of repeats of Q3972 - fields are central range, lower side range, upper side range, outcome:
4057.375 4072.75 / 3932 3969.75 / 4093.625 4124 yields -1.4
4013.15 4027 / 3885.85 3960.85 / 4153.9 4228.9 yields -3.6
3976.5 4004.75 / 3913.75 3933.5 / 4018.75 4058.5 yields -3.8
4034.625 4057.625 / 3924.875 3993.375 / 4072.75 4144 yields -3.6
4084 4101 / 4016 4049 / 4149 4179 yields -0.5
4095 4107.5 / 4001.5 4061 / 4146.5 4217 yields 1.1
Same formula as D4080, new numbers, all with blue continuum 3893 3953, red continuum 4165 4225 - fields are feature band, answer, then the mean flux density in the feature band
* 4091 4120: -3.5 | 60.2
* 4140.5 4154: -1.1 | 61.7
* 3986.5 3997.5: -3.0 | 57.6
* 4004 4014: -2.4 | 57.7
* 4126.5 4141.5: -1.5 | 61.3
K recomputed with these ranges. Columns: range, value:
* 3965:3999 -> 45.3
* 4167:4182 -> 61.2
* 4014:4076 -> 59.3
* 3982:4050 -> 58.4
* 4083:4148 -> 61.4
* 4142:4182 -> 62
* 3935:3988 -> 39.6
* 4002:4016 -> 58.5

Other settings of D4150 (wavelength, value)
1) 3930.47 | 15.86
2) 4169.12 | 63.6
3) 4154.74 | 60.27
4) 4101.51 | 42.16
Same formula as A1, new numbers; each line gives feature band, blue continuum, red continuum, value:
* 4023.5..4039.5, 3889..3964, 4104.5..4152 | -0.158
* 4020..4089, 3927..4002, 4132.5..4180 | -0.177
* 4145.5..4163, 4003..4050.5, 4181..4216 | -0.057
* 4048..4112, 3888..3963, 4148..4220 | -0.129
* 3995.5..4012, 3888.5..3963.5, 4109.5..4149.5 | -0.168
